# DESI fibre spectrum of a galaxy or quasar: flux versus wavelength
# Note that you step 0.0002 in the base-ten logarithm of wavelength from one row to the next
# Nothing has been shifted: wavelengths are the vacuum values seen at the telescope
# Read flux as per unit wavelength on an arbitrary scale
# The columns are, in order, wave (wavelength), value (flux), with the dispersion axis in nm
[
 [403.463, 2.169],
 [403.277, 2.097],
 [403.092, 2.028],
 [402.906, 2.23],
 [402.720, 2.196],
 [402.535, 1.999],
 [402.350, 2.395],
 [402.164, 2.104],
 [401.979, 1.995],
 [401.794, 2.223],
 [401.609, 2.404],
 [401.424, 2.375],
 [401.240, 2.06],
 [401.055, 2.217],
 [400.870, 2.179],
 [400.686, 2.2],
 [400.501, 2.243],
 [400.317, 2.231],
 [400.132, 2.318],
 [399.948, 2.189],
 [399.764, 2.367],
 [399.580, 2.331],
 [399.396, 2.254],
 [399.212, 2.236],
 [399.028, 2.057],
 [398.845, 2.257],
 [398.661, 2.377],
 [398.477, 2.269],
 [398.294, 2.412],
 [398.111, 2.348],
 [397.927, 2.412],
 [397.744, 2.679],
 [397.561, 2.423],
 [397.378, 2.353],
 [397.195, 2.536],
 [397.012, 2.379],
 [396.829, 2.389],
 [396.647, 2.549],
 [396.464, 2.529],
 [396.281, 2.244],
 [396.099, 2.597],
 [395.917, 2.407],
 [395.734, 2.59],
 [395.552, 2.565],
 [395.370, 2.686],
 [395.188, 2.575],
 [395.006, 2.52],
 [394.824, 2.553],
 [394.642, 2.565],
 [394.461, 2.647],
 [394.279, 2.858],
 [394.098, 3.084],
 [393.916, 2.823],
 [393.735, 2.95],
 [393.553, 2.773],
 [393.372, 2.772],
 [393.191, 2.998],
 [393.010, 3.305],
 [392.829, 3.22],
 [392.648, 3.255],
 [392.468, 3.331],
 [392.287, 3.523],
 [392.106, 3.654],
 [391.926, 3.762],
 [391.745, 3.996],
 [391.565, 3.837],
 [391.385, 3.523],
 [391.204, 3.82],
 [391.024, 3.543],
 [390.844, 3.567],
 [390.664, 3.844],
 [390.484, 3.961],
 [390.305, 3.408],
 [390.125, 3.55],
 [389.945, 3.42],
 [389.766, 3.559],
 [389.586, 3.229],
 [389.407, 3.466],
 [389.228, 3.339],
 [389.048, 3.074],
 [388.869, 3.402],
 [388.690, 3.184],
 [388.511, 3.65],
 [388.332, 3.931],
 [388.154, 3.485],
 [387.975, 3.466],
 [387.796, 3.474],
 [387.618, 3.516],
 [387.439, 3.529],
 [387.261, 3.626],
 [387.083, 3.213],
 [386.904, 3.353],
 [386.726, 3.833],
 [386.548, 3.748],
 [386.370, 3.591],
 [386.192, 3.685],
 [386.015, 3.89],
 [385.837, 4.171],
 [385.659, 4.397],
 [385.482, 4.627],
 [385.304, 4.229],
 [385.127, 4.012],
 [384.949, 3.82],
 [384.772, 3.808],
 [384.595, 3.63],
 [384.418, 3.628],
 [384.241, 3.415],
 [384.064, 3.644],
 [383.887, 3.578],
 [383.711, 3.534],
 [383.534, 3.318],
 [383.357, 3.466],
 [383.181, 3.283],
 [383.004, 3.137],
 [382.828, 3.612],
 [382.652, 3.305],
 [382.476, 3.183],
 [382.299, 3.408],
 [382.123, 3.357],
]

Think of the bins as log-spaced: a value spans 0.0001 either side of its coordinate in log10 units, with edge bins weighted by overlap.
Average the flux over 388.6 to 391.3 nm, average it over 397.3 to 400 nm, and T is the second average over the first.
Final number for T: 0.67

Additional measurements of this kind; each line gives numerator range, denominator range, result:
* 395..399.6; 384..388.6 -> 0.65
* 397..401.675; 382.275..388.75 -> 0.64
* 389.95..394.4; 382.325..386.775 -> 0.92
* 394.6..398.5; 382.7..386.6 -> 0.67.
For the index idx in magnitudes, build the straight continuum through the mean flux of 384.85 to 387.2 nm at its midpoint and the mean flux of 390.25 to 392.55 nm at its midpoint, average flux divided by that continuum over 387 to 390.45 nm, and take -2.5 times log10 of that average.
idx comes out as 0.10 mag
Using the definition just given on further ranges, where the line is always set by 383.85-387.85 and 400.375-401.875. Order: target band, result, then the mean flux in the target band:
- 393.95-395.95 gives 0.08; 2.65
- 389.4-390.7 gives -0.07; 3.55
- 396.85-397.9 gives 0.06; 2.46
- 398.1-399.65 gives 0.08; 2.28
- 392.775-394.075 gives 0.01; 2.97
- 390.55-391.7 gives -0.15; 3.71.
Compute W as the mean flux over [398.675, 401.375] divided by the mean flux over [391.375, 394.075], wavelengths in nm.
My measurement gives 0.7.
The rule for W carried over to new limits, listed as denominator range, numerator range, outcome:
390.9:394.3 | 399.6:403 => 0.67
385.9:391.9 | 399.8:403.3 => 0.62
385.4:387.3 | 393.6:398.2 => 0.67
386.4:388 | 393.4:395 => 0.78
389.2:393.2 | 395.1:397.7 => 0.70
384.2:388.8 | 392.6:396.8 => 0.73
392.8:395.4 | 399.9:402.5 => 0.79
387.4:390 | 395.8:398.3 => 0.71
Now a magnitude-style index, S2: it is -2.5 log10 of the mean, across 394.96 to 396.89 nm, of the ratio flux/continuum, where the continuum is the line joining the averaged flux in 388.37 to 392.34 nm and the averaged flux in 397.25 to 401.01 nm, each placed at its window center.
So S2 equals 0.10 mag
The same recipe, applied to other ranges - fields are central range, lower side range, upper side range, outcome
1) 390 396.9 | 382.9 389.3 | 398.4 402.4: -0.05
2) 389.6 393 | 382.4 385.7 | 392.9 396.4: -0.19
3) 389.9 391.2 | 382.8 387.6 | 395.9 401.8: -0.15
